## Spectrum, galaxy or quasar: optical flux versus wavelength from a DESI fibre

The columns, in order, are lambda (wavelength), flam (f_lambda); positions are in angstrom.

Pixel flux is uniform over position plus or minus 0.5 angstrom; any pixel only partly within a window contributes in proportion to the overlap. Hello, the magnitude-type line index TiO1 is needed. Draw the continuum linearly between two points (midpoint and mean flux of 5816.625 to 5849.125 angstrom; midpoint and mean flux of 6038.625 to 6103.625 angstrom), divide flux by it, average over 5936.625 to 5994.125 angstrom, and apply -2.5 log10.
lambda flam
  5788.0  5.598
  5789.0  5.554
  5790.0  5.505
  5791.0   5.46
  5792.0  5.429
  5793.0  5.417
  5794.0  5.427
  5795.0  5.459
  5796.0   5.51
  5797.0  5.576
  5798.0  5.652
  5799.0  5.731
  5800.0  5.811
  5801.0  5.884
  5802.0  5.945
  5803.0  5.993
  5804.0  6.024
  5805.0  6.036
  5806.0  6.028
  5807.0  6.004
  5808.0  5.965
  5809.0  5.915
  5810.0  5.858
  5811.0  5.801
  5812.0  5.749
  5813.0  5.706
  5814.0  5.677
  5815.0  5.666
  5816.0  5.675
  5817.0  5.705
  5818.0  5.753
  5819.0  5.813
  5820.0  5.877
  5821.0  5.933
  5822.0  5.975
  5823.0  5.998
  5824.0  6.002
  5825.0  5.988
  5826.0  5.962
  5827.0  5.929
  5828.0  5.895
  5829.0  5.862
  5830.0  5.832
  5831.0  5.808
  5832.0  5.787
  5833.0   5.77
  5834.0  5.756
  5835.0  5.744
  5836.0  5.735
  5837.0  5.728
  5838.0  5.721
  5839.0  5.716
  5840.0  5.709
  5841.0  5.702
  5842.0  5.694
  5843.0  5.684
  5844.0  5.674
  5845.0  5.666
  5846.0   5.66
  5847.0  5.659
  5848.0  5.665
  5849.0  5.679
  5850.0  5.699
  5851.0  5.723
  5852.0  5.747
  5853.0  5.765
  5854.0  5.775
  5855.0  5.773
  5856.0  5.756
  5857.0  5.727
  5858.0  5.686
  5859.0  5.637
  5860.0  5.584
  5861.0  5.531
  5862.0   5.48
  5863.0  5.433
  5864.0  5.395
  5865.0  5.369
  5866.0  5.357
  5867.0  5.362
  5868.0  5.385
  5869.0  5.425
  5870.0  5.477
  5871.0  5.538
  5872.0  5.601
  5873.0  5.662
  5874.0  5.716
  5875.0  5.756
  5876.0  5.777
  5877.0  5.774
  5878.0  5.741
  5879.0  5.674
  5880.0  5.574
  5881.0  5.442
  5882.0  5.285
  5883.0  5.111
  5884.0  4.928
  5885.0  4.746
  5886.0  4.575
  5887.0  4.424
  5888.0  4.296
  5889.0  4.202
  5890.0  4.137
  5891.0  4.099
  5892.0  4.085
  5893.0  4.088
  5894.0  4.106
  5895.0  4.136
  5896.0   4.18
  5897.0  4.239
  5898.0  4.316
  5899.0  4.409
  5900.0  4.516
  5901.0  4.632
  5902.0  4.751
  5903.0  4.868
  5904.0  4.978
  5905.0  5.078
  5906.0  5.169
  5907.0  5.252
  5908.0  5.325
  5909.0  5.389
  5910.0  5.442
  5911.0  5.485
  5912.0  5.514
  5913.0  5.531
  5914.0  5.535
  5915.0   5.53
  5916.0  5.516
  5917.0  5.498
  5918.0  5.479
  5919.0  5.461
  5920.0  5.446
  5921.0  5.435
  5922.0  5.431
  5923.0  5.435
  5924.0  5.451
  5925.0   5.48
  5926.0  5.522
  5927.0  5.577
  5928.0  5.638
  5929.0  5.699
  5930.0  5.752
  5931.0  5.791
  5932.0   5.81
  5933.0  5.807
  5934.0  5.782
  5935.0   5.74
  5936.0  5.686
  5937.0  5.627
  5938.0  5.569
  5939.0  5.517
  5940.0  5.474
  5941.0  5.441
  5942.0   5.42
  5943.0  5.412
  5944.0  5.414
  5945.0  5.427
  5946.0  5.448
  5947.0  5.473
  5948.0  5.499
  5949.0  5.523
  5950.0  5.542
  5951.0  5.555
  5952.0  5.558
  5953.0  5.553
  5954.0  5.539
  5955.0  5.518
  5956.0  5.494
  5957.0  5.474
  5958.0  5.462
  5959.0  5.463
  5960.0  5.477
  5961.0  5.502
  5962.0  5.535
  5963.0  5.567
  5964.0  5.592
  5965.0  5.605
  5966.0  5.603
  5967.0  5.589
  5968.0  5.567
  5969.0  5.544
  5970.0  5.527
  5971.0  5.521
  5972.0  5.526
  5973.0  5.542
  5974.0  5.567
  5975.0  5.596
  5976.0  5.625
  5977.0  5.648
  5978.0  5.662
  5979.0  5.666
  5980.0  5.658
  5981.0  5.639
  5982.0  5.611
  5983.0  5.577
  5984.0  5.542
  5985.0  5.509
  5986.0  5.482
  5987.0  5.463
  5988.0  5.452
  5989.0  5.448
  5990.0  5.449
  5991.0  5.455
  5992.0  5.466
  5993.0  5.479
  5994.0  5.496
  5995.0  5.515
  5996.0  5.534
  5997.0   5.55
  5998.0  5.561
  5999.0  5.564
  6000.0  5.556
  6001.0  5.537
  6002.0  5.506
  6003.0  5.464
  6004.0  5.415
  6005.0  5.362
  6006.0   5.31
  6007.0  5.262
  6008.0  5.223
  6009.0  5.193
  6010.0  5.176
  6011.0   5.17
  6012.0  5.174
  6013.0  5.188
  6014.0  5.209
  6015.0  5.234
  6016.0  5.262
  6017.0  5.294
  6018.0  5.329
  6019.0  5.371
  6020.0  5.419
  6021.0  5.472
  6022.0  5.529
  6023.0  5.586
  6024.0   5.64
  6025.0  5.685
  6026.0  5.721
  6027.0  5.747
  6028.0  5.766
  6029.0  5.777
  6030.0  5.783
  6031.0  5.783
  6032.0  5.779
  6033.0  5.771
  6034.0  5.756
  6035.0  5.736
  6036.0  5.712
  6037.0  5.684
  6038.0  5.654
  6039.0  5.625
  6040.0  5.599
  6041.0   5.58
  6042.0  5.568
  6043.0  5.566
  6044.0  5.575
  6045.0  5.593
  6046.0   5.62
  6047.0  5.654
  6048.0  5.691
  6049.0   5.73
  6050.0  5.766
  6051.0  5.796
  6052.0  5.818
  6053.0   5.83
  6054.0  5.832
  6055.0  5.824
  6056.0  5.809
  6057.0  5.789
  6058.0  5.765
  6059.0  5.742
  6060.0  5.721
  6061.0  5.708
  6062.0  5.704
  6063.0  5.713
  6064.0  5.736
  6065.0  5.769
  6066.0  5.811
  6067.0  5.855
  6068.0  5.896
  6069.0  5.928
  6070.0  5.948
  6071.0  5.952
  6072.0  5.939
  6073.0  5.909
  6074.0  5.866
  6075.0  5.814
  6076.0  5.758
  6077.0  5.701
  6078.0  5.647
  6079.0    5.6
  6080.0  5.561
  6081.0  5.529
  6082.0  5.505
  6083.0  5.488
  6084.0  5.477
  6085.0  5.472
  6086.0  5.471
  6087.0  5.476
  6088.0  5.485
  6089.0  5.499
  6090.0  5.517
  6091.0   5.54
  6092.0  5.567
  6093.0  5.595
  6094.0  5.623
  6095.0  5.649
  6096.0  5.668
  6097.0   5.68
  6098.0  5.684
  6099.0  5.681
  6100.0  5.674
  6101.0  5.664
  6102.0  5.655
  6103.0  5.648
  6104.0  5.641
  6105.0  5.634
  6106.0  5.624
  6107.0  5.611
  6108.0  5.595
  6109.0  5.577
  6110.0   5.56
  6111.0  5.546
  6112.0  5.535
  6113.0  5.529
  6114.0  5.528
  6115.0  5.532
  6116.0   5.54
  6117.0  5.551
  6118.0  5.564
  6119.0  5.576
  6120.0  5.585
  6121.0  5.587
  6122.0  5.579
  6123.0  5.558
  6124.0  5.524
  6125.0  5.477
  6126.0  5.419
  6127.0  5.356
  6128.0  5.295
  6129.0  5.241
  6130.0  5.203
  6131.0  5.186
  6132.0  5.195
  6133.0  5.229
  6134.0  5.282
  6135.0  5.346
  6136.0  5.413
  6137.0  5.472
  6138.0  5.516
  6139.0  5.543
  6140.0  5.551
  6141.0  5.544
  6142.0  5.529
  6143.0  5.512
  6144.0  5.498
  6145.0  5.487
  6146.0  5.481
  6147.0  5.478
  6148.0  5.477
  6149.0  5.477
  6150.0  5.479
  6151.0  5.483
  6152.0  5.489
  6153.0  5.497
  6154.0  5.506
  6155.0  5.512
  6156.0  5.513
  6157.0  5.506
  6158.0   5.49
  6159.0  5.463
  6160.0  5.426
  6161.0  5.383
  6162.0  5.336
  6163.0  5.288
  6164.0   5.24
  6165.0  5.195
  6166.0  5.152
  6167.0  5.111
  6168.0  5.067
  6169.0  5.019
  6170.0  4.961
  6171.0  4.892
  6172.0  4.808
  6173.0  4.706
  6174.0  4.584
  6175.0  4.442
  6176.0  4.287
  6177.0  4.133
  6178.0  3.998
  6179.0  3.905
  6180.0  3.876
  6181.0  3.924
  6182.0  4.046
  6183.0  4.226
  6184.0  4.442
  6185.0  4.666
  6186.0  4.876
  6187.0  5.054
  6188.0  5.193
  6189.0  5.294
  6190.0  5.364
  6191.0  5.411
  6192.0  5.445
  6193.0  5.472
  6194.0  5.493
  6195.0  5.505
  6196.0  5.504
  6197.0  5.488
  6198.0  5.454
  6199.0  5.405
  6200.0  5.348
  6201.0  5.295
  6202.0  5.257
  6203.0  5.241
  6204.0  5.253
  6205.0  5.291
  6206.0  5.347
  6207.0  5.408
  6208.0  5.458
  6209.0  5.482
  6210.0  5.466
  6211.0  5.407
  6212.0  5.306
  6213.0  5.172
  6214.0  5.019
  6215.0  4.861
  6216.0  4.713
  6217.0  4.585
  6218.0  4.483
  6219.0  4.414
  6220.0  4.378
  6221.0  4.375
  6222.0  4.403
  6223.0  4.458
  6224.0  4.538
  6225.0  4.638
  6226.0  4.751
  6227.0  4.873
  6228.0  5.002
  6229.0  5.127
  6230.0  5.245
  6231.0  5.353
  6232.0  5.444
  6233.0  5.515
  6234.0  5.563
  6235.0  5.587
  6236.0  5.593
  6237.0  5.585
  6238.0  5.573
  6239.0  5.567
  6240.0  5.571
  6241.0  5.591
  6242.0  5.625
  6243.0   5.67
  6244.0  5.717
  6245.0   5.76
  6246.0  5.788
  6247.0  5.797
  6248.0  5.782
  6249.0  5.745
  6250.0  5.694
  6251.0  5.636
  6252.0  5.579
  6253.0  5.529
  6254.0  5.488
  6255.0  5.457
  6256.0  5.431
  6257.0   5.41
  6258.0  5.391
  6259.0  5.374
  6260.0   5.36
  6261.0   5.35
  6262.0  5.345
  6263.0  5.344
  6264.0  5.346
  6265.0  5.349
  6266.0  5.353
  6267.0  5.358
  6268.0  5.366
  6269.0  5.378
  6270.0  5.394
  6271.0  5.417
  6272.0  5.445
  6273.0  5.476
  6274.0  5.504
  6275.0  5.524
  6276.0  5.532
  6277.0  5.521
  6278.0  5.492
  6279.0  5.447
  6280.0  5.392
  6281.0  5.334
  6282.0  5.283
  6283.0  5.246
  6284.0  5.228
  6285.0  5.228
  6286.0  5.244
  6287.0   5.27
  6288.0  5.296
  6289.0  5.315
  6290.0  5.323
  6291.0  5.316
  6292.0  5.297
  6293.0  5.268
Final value 0.04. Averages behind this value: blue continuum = 5.79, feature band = 5.53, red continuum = 5.69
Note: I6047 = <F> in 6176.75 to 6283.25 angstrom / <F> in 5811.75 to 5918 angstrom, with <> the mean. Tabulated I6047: 1.0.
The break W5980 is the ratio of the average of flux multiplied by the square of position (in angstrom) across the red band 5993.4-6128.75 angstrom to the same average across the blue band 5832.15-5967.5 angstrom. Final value 1.1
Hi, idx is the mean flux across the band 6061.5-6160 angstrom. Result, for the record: 5.57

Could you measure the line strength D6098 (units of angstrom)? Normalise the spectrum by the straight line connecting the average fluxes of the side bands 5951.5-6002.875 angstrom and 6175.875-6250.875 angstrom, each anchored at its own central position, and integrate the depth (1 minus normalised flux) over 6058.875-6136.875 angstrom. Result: -3.9 angstrom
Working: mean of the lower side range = 5.54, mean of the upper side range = 5.12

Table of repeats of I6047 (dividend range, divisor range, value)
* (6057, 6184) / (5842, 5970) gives 1.01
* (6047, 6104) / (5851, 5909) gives 1.11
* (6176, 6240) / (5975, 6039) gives 0.91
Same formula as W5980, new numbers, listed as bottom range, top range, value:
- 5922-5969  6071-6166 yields 1.05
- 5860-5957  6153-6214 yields 1.05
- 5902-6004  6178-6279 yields 1.04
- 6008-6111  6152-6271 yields 0.97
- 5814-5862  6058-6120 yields 1.07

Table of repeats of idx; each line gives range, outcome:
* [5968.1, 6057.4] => 5.55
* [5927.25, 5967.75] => 5.56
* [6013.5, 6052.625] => 5.61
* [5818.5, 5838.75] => 5.85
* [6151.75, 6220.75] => 5.04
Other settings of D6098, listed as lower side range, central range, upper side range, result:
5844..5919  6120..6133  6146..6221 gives -0.72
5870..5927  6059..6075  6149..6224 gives -2.43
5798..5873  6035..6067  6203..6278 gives -1.18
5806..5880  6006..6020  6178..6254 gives 0.57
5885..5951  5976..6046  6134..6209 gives -4.69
